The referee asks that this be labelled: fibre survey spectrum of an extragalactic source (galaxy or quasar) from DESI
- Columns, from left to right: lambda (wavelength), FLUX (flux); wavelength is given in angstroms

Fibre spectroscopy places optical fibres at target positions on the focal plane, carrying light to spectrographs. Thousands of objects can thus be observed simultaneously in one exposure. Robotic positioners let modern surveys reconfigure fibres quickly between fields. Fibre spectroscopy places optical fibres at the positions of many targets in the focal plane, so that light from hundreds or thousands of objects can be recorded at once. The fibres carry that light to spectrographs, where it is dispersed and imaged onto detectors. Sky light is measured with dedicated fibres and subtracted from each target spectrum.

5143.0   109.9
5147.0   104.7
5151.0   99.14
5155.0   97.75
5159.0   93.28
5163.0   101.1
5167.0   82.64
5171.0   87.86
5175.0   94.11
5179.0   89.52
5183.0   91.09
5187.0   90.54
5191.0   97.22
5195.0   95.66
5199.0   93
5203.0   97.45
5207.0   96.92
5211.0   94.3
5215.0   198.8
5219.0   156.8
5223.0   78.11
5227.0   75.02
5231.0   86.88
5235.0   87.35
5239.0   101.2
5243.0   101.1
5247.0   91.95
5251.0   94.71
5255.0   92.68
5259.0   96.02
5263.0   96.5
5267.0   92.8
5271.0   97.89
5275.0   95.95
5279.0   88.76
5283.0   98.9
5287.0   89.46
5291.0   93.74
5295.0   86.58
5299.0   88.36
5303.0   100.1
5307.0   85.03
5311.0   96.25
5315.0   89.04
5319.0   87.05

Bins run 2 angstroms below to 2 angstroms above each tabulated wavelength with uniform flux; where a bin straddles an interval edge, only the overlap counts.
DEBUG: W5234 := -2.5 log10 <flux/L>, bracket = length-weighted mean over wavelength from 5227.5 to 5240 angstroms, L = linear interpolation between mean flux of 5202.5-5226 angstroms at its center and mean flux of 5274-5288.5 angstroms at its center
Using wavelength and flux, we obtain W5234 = 0.25 mag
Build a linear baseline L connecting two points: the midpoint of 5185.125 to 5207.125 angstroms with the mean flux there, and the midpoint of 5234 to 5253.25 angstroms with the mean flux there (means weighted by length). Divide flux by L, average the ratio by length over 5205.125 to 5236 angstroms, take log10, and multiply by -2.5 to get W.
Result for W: -0.16 mag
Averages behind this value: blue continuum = 95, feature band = 110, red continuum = 95.6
